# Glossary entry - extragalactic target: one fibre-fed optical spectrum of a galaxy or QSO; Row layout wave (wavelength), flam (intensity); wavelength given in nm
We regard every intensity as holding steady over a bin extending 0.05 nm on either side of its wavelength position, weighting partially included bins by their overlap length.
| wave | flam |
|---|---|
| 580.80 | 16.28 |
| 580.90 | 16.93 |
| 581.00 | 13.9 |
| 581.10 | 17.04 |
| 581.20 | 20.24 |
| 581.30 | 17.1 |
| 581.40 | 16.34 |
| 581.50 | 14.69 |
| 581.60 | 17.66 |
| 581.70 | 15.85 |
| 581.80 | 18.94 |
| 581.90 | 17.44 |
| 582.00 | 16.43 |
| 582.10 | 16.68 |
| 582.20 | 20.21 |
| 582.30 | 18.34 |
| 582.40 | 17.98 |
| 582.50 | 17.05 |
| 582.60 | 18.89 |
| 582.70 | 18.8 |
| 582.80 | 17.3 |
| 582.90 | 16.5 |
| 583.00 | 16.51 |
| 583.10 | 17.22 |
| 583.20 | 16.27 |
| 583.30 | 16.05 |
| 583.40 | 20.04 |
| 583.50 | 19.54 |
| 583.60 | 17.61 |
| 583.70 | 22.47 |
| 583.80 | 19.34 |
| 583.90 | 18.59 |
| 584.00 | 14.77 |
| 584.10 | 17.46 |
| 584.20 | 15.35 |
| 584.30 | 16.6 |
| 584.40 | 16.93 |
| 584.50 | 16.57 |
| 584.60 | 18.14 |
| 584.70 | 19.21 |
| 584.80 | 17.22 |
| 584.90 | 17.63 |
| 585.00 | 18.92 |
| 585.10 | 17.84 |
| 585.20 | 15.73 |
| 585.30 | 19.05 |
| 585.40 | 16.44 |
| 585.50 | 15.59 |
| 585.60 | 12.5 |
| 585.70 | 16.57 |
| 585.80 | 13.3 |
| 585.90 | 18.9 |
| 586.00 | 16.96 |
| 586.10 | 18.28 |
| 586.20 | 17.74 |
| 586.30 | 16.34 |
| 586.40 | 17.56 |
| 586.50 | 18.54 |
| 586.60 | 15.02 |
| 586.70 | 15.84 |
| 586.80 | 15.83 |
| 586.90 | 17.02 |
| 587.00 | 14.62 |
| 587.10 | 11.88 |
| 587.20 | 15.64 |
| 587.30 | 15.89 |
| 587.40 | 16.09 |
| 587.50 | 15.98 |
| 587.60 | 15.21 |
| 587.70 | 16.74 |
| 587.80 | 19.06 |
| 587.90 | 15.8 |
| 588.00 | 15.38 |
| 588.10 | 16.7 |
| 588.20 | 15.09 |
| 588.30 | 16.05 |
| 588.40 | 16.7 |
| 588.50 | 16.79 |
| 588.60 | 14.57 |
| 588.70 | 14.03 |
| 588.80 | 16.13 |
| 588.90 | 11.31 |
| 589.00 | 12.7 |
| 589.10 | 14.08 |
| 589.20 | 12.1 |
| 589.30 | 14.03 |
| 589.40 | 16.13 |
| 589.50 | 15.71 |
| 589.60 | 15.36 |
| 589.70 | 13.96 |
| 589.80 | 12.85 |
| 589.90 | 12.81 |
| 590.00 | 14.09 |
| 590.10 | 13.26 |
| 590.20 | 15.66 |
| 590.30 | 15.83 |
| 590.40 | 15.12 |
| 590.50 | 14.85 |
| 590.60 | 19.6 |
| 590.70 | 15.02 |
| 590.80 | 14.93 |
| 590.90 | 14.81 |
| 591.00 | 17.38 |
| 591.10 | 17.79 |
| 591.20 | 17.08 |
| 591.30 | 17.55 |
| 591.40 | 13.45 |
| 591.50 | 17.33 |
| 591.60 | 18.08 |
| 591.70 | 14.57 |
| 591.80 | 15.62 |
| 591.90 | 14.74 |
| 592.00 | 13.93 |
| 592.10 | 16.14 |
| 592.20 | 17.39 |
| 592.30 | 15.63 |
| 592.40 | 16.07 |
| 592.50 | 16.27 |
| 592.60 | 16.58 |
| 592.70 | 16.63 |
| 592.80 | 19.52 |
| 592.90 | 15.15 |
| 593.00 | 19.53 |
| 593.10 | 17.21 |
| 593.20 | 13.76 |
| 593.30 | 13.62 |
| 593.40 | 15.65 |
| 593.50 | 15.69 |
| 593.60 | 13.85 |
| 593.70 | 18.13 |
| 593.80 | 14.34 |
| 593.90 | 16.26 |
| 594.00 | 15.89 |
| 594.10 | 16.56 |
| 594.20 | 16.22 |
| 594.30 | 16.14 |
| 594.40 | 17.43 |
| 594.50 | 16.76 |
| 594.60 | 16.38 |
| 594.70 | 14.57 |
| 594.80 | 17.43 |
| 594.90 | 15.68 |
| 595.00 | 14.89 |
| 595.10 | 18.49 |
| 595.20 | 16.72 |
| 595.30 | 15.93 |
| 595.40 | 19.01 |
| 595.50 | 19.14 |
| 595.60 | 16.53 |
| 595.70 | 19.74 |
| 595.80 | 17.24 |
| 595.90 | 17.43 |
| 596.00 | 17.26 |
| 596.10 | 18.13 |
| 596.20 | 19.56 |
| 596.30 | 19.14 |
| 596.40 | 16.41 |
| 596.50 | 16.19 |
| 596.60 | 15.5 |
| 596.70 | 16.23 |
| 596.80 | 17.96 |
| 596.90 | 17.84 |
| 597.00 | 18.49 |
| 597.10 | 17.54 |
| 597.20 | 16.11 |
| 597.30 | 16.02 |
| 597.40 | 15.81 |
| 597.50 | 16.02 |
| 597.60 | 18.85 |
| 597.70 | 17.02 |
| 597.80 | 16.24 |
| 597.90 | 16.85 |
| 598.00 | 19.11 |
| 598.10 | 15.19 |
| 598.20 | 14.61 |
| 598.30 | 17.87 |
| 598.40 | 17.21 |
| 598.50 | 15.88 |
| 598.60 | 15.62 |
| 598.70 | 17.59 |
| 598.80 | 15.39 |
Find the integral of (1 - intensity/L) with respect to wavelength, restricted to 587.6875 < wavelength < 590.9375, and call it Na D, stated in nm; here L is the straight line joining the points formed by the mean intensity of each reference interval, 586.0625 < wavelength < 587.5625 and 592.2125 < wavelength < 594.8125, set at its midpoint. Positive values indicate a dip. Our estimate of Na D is 0.222 nm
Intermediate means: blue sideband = 16.1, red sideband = 16.2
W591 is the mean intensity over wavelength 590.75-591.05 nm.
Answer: 15.7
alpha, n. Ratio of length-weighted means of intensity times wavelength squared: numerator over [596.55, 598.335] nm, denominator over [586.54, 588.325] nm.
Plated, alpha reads 1.10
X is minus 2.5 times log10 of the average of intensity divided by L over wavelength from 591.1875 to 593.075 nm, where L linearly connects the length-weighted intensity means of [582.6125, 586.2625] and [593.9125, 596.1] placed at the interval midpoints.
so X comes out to 0.04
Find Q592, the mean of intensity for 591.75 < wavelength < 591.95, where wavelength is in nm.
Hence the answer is 15.2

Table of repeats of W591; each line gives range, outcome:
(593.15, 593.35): 13.7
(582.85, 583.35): 16.5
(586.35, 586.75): 16.7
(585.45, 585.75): 14.9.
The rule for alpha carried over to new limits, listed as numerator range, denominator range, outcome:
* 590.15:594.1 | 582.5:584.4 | 0.94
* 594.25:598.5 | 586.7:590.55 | 1.16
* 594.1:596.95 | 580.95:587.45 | 1.04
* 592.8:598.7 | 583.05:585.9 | 1.01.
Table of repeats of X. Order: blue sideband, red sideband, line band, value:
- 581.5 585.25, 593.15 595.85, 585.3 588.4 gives 0.072 mag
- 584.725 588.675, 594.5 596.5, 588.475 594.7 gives 0.088 mag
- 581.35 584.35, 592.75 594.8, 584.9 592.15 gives 0.075 mag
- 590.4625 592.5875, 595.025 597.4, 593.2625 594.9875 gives 0.063 mag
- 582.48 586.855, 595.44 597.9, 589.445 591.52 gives 0.124 mag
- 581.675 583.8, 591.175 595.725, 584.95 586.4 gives 0.049 mag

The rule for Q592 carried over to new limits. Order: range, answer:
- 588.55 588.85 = 14.9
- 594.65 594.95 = 15.9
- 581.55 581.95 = 17.5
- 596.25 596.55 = 17.2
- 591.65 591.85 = 15.1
